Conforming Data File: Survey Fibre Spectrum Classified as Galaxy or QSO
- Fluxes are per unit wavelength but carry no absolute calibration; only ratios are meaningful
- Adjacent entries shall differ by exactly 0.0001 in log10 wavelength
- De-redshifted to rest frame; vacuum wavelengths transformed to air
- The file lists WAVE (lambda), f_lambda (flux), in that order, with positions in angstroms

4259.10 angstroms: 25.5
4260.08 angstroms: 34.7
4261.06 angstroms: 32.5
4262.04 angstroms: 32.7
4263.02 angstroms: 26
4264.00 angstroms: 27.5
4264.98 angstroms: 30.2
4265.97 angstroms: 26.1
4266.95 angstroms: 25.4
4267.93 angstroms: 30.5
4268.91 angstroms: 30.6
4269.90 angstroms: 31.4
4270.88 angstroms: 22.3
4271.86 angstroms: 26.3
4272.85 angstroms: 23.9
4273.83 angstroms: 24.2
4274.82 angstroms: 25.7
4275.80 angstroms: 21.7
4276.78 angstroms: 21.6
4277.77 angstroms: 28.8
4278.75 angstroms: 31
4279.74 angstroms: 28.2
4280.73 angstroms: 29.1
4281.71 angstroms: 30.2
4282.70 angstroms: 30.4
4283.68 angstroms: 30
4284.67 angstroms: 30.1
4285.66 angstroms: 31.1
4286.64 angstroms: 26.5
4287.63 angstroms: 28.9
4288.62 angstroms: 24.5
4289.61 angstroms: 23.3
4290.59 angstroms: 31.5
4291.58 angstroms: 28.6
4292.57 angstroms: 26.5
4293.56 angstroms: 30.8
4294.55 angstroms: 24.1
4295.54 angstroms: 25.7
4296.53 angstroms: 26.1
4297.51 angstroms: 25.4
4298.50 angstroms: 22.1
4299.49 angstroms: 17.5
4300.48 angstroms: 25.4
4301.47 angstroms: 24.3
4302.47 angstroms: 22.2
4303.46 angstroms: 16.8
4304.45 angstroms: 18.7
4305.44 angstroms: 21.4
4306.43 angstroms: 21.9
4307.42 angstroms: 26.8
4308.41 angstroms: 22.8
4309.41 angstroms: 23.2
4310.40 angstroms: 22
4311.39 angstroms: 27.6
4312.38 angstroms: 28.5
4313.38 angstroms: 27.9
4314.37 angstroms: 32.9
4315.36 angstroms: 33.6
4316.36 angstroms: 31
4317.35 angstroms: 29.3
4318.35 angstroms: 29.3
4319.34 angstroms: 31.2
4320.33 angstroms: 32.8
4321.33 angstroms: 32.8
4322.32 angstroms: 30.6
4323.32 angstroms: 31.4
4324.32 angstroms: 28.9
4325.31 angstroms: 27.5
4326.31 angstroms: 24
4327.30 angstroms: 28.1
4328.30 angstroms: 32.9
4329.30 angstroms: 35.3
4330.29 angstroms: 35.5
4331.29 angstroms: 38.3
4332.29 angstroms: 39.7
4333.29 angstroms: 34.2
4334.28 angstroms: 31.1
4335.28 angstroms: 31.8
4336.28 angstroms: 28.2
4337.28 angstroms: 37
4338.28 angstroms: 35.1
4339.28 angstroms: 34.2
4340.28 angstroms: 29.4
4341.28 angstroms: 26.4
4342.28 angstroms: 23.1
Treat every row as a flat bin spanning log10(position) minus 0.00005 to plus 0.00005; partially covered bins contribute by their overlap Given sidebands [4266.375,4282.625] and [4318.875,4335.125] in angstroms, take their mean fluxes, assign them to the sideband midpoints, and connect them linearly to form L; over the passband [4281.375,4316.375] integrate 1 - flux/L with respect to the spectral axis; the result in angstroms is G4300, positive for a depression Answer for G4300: 3.9 angstroms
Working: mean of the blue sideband 27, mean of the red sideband 32.1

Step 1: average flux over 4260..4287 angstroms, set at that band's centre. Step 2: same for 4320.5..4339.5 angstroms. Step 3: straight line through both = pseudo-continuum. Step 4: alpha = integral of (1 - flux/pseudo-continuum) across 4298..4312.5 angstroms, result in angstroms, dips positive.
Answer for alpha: 3.8 angstroms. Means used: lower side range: 28.1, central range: 22.6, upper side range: 32.4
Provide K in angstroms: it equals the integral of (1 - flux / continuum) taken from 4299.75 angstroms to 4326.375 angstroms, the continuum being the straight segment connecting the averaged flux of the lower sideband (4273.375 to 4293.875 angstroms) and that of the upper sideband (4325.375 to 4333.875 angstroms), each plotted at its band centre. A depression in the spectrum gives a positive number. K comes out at 3.82 angstroms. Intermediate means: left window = 27.7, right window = 33.2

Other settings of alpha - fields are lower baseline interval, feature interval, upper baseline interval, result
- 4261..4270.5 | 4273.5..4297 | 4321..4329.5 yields 1.5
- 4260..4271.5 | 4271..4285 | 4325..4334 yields 1.3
